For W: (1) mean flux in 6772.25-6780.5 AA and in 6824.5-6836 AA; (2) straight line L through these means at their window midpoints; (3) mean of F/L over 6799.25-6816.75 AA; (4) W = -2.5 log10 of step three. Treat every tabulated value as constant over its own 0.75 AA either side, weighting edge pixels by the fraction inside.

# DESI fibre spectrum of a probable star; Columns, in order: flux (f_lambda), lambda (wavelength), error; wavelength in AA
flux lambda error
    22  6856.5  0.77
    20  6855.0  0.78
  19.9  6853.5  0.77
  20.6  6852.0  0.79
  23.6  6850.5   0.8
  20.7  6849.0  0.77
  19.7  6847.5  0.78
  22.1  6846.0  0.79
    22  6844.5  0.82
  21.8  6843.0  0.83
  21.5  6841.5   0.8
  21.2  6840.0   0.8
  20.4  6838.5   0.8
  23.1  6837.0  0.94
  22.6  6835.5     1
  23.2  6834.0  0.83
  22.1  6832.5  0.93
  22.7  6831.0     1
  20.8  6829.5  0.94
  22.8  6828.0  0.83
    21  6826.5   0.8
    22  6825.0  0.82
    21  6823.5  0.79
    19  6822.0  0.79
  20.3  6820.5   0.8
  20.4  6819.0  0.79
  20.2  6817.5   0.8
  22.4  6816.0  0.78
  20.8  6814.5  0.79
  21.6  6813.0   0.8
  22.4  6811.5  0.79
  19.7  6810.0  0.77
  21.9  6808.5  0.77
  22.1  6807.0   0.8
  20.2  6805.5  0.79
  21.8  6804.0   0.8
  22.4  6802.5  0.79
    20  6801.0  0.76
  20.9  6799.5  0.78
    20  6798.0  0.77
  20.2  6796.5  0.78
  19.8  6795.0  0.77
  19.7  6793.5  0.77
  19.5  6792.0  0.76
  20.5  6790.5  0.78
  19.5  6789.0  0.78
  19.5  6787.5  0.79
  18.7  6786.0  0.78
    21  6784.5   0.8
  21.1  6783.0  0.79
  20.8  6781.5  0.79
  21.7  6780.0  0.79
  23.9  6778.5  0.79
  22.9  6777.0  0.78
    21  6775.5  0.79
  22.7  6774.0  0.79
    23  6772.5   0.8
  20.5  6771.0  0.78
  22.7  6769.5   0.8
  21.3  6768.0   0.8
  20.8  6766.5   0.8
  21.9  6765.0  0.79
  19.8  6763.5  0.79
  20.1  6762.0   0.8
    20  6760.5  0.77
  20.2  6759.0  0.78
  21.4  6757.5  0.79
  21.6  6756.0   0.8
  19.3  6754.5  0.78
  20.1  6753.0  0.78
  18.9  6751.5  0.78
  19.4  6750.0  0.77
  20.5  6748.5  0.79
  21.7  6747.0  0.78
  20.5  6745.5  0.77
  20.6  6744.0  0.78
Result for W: 0.05 mag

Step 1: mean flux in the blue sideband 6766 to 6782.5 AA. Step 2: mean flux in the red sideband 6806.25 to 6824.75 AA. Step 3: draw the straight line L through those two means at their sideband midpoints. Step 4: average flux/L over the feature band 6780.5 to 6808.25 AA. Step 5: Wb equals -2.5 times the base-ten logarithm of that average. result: 0.053 mag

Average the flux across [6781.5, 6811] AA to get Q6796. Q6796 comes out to 20.5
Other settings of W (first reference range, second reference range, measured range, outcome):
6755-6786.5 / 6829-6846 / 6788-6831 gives 0.04 mag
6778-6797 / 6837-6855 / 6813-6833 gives -0.01 mag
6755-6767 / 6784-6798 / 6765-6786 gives -0.07 mag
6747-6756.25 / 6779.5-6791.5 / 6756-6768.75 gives -0.03 mag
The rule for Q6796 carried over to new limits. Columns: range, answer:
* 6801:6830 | 21.2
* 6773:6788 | 21.4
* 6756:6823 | 20.9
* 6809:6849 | 21.4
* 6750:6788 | 21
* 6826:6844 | 21.9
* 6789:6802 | 20.1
